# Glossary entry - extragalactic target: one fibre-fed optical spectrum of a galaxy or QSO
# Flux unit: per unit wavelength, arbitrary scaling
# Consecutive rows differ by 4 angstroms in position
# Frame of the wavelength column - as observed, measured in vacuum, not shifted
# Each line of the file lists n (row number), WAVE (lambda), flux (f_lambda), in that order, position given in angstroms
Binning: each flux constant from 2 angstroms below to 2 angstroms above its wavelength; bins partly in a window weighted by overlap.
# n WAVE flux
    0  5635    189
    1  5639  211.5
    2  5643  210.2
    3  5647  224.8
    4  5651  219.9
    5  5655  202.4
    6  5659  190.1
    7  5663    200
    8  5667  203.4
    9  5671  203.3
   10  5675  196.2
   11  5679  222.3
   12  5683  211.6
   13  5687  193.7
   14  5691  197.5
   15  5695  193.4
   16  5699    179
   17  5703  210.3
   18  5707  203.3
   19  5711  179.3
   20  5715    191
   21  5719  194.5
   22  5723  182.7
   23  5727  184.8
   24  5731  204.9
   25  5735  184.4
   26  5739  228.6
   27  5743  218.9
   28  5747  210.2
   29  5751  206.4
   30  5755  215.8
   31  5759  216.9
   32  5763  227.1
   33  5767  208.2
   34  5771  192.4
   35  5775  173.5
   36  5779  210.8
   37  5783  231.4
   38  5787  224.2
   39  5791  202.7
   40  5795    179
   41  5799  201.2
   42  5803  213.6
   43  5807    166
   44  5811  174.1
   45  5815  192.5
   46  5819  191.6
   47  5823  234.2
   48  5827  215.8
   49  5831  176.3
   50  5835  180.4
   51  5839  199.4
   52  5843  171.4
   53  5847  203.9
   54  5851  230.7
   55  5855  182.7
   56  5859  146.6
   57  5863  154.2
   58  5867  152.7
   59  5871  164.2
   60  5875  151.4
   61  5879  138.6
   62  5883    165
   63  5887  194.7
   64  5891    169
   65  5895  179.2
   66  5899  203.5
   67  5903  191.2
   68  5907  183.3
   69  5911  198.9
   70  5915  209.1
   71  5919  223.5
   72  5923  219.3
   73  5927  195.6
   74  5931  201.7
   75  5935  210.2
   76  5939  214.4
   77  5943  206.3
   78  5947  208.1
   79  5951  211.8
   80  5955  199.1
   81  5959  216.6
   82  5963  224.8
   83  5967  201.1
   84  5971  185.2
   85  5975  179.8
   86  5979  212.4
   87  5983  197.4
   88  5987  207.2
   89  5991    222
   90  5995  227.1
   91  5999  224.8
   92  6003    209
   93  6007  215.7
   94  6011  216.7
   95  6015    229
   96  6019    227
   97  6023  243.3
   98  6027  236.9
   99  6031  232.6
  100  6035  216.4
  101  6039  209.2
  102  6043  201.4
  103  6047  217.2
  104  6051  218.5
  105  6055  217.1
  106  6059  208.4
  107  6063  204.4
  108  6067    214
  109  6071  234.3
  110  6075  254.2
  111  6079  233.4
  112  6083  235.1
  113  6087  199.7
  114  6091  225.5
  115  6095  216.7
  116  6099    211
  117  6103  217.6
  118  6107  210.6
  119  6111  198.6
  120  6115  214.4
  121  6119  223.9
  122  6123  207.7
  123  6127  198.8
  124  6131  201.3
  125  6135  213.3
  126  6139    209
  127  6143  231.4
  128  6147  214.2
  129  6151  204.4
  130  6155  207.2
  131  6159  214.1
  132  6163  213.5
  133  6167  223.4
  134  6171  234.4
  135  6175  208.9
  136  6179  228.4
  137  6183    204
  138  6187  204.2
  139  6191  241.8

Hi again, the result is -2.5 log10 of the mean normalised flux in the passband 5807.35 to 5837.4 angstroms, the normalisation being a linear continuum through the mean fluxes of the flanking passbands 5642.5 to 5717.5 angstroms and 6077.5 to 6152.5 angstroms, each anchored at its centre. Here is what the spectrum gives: 0.07 mag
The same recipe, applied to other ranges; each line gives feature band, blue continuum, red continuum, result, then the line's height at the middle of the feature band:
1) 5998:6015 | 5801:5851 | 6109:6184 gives -0.063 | 205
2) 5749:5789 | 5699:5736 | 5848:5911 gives -0.131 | 187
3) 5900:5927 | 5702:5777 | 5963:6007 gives 0.013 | 206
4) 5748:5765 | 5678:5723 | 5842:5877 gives -0.150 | 188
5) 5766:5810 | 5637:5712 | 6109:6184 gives 0.032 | 206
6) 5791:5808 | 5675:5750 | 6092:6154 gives 0.051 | 202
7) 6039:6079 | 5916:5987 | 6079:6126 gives -0.033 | 213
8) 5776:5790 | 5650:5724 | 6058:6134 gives -0.075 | 203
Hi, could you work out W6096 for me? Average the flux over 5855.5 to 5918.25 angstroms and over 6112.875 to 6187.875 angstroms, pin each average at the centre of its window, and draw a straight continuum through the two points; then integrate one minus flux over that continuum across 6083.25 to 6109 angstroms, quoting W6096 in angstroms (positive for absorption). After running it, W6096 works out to -1.2 angstroms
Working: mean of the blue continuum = 175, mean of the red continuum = 214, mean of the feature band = 215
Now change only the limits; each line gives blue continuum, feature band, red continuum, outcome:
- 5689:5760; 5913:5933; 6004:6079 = 0.37 angstroms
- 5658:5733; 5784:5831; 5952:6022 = 0.81 angstroms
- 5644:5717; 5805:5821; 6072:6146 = 1.95 angstroms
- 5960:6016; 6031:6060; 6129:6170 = -0.33 angstroms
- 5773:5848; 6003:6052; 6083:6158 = -3.31 angstroms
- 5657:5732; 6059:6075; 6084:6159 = -0.85 angstroms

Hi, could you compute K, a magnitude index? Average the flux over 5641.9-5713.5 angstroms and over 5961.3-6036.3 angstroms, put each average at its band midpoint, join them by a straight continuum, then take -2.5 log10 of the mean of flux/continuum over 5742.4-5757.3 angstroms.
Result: -0.04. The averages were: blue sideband 202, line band 212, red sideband 216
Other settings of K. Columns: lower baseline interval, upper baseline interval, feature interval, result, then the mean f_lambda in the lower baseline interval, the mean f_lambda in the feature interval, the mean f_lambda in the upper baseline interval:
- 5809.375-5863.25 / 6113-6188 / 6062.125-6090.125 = -0.088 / 191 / 226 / 214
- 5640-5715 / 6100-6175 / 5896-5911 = 0.081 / 202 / 193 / 213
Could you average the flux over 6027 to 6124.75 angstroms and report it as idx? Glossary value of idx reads 218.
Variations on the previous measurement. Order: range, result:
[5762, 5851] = 199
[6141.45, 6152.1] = 217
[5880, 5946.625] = 197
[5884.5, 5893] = 181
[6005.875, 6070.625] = 220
